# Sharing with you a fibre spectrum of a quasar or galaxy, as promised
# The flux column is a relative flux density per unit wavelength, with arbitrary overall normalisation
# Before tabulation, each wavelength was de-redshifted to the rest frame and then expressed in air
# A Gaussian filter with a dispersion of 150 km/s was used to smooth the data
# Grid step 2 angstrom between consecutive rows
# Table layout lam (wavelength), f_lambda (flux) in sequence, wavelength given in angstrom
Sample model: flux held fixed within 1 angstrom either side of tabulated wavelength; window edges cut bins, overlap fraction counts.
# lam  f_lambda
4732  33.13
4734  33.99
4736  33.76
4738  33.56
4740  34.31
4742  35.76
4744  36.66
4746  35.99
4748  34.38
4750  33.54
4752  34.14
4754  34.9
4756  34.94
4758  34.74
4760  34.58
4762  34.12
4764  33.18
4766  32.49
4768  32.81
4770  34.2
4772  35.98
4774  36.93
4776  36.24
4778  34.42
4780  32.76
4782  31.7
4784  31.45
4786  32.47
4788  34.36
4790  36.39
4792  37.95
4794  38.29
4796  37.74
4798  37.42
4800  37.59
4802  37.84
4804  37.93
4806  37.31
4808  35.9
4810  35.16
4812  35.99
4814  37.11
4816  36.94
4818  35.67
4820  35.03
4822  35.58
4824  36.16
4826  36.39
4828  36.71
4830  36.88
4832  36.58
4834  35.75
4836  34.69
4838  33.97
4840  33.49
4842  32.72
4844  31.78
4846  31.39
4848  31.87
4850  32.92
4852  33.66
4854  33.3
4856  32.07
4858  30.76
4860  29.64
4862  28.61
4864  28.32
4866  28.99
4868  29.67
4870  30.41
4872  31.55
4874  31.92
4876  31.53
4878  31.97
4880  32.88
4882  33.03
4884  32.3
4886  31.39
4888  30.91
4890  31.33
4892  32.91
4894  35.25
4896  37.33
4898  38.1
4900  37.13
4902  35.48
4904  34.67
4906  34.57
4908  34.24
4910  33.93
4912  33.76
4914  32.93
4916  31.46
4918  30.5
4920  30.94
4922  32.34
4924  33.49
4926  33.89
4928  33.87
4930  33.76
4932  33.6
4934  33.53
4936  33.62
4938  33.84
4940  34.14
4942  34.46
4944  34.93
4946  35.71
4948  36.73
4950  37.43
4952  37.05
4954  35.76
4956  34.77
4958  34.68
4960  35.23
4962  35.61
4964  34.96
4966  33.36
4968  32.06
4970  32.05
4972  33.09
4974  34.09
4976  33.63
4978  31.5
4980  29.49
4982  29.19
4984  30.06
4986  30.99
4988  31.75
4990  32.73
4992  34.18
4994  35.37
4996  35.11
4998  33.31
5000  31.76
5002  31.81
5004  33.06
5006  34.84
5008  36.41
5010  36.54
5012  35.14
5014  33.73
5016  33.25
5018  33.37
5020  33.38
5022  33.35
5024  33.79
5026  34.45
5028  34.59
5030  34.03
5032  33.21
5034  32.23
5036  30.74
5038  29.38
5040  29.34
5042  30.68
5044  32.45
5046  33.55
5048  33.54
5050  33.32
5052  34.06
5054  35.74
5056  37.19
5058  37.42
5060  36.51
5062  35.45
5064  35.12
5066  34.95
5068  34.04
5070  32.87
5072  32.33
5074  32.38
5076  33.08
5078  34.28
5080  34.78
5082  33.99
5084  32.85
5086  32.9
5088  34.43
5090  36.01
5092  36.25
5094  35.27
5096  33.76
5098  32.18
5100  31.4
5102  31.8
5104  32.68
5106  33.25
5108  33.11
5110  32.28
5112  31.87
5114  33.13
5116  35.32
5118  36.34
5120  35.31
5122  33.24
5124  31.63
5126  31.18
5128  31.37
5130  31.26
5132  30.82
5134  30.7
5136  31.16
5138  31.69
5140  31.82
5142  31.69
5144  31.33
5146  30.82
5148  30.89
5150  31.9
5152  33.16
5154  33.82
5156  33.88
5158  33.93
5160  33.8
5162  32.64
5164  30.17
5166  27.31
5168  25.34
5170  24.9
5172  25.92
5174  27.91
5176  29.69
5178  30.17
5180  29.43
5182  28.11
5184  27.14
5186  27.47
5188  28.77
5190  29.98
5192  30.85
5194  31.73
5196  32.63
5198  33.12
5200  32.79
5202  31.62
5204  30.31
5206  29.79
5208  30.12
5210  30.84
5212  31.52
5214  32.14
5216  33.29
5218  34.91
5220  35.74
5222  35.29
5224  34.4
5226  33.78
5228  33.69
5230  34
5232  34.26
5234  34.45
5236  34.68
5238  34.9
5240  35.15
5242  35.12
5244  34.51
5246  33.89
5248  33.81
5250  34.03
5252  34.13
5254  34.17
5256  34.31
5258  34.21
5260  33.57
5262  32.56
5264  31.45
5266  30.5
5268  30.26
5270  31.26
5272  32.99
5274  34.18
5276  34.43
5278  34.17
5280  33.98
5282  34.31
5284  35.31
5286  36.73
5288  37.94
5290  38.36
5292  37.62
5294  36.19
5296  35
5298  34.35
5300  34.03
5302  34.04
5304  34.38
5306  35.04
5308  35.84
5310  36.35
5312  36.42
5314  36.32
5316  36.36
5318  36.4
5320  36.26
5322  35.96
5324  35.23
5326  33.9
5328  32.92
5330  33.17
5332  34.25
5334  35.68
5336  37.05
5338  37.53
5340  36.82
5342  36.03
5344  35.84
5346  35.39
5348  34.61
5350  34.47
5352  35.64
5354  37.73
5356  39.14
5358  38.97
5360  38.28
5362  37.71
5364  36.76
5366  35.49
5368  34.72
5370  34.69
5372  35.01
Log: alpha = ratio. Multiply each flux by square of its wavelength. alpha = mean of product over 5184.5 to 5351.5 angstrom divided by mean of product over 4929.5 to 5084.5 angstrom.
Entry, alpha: 1.12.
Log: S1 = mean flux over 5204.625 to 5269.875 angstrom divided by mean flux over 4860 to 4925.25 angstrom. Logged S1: 1.02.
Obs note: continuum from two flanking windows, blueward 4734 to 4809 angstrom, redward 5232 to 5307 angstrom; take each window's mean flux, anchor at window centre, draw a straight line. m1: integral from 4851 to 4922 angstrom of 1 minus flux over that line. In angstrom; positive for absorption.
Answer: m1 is 4.9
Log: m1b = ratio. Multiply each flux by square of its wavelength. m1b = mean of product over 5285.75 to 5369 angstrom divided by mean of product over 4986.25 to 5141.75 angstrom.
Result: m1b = 1.2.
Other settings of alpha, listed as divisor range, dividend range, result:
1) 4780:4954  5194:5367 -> 1.20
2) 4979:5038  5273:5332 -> 1.20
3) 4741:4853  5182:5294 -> 1.13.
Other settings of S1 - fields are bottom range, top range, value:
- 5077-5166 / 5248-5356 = 1.06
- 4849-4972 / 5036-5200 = 0.97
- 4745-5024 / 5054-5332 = 0.98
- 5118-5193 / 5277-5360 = 1.17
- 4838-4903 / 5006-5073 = 1.05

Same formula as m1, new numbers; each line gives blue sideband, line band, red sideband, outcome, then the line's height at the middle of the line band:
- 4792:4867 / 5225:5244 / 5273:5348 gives 0.5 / 35.4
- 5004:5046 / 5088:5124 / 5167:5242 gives -1.4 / 32.4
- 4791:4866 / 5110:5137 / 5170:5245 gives -0.1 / 32.4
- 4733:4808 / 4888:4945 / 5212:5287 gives 1.4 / 34.7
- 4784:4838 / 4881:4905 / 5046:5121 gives 1.0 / 35.6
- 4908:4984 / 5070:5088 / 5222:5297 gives 0.3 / 33.9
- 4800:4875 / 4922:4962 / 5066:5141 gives -1.4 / 33.5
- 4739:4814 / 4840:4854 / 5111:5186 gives 0.8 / 34.4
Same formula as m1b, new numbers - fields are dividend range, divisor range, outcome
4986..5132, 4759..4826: 1.05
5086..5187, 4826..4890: 1.09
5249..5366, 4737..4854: 1.23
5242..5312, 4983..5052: 1.15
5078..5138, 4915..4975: 1.04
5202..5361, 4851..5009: 1.20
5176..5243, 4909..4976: 1.05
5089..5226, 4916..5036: 1.01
